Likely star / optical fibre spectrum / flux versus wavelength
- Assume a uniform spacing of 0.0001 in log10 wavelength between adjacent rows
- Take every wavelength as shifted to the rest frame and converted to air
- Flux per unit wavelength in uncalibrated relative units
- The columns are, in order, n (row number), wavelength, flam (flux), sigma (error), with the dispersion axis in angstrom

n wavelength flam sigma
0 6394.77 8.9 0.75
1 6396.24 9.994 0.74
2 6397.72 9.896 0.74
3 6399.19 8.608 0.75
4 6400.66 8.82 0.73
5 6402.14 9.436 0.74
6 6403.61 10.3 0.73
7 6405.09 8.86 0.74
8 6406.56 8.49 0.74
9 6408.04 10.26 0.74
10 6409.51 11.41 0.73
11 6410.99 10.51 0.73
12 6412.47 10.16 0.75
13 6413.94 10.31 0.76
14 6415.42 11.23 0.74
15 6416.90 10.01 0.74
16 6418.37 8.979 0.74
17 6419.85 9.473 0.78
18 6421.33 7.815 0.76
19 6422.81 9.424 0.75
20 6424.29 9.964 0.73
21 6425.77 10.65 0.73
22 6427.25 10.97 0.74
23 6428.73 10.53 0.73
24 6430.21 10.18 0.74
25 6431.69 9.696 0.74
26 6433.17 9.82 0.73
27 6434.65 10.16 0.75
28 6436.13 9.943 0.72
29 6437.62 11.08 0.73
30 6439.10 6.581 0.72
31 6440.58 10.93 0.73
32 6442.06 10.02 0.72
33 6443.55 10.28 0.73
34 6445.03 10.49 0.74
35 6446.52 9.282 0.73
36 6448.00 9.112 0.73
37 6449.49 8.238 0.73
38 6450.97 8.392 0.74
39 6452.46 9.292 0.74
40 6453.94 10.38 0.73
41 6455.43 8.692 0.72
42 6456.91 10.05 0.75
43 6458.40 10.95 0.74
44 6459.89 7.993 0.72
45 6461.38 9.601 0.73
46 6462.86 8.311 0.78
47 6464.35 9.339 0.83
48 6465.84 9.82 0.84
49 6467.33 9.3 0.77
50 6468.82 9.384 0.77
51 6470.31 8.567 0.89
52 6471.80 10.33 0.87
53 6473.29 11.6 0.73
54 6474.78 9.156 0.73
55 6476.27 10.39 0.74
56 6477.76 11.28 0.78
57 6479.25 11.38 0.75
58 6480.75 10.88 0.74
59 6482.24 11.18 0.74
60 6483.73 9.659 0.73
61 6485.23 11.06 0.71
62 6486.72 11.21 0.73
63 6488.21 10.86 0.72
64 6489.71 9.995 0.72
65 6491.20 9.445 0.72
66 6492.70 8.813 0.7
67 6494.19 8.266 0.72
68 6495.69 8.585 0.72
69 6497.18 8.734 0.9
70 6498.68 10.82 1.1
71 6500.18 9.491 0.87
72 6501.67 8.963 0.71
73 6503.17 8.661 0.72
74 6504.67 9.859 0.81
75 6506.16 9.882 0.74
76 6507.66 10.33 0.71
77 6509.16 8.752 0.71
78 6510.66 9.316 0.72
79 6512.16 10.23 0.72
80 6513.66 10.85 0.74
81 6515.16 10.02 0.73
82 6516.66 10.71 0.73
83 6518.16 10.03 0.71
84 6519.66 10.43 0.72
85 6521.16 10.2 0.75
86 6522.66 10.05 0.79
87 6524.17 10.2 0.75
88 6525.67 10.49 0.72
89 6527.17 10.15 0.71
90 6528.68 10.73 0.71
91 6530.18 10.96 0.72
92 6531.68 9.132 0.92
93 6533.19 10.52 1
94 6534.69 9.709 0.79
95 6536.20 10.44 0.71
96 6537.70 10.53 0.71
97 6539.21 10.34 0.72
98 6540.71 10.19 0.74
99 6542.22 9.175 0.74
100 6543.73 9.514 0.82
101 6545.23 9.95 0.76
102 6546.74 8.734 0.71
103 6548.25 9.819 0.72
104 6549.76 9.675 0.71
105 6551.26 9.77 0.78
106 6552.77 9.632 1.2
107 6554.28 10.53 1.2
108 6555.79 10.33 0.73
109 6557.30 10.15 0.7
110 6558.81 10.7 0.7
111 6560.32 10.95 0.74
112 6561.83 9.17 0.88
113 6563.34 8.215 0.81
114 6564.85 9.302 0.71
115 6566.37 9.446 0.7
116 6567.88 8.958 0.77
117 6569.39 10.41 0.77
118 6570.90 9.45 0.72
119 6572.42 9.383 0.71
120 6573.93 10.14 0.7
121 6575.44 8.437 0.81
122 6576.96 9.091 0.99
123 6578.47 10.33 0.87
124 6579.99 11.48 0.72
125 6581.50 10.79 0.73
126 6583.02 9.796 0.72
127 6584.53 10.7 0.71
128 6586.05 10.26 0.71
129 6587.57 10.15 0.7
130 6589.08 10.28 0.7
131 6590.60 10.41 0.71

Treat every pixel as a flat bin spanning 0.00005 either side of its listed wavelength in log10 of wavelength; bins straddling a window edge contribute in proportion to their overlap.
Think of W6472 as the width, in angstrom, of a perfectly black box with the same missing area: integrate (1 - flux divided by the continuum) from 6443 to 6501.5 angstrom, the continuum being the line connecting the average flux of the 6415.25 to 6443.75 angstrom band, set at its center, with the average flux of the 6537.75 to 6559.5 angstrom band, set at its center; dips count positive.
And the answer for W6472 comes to 0.7 angstrom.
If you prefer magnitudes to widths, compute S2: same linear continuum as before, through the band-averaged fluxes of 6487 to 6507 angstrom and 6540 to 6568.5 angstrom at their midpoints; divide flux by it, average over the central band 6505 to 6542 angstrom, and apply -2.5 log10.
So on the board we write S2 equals -0.06 mag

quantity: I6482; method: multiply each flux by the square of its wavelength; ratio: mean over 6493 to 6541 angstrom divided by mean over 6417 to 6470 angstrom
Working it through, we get 1.06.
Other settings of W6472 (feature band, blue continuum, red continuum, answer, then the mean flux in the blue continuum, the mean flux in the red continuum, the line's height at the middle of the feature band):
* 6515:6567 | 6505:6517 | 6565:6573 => -1.38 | 9.98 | 9.51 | 9.74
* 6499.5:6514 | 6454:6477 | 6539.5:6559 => 0.18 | 9.59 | 9.85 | 9.72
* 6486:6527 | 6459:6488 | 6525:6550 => 0.81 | 10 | 10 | 10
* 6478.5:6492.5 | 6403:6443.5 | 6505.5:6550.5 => -0.80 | 9.92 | 10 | 9.99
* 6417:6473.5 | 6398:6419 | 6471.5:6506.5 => 1.74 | 9.82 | 10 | 9.91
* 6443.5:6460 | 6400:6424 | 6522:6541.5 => 0.75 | 9.72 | 10.3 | 9.9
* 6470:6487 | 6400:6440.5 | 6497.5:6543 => -1.10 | 9.84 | 10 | 9.95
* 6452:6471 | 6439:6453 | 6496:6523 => 0.26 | 9.38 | 9.83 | 9.49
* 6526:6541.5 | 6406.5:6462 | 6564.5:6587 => -0.67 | 9.79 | 9.87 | 9.85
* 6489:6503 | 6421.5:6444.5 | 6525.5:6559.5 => 1.12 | 9.97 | 10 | 10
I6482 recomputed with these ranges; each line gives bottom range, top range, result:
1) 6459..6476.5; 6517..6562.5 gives 1.09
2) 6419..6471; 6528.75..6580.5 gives 1.06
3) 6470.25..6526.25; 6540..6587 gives 1.00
